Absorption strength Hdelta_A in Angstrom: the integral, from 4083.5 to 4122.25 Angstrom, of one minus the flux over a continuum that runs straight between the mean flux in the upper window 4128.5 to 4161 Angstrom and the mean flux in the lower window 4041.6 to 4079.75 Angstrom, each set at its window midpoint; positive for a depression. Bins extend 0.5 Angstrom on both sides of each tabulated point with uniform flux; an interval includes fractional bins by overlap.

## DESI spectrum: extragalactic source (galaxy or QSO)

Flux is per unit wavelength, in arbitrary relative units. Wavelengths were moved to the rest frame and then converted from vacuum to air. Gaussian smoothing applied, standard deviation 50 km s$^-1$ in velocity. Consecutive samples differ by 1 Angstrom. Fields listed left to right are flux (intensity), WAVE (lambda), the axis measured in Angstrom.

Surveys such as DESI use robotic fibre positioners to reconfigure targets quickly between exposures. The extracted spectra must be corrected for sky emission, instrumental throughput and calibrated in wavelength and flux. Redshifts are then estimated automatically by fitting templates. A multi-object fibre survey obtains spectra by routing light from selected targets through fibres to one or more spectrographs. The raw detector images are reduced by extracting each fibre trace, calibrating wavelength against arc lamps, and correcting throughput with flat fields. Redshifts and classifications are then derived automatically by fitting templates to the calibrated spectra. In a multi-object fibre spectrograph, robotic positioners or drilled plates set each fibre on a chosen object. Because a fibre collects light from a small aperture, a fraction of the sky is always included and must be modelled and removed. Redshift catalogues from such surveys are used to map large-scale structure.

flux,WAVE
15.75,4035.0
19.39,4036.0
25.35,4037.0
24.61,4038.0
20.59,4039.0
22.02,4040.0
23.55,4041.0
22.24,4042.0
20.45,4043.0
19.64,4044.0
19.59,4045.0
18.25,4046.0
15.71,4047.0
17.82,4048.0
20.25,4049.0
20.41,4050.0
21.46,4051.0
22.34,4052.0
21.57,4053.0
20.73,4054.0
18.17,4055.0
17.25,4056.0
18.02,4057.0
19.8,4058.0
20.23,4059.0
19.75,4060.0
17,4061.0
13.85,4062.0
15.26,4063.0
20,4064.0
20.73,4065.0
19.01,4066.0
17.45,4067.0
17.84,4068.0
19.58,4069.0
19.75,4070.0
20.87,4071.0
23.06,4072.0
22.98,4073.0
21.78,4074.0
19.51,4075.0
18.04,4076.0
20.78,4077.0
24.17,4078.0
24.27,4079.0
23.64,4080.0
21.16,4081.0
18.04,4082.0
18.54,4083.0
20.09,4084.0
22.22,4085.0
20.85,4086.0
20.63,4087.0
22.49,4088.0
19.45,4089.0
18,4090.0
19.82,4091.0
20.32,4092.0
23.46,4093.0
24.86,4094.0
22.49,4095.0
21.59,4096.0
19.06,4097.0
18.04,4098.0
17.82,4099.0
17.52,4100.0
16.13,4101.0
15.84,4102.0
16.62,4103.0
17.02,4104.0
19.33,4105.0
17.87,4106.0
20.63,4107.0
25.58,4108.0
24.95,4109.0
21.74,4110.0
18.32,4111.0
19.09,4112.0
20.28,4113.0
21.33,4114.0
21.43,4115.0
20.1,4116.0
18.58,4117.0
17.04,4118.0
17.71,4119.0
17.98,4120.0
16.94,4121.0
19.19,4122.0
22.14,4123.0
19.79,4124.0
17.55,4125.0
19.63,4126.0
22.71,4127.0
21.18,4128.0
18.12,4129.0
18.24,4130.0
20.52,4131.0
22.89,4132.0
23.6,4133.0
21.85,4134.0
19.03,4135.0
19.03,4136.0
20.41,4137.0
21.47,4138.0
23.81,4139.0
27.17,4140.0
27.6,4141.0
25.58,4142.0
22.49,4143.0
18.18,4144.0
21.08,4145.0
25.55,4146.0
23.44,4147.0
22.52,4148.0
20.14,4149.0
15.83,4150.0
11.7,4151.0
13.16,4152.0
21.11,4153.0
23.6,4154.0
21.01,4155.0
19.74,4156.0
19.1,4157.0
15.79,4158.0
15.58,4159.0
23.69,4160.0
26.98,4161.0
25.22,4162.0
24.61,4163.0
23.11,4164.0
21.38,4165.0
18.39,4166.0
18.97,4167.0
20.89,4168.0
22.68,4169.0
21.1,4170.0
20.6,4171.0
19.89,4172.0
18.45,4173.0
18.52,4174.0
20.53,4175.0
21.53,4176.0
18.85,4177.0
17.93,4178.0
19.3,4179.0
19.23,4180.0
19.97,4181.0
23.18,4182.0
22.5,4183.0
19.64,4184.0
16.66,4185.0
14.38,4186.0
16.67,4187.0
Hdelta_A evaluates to 0.9 Angstrom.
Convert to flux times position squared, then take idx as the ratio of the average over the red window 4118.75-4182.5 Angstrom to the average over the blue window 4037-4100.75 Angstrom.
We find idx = 1.06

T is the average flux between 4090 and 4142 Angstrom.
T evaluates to 20.3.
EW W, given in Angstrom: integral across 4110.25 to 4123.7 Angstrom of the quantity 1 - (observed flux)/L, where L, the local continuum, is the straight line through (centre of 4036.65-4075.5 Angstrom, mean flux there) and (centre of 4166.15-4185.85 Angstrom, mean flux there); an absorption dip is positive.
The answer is 0.4 Angstrom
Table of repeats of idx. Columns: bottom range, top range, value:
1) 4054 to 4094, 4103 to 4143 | 1.06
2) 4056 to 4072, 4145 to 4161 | 1.10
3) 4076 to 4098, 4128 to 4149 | 1.07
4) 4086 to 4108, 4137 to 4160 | 1.08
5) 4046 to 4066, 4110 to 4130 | 1.06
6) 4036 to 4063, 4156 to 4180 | 1.09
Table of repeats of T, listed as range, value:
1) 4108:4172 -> 20.7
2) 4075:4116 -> 20.3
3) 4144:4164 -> 20.5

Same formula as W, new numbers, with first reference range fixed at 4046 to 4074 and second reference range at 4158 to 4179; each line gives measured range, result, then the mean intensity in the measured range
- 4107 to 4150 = -1.7 Angstrom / 21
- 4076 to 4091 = -1.0 Angstrom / 20.9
